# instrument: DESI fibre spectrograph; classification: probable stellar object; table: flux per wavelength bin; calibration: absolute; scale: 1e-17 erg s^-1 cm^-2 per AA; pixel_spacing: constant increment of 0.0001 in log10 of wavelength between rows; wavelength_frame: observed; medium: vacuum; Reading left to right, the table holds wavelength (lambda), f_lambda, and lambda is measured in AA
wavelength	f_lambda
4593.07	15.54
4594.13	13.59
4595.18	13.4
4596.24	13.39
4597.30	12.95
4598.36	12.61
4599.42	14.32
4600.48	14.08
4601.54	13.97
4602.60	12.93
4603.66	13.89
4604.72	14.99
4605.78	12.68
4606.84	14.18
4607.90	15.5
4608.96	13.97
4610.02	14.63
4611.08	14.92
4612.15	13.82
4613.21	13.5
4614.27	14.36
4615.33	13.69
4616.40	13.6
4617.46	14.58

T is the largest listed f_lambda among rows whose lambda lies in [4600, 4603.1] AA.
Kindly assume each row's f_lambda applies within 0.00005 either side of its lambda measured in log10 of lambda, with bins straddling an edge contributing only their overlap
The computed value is 14.08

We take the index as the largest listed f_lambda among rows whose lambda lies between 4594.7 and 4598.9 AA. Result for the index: 13.4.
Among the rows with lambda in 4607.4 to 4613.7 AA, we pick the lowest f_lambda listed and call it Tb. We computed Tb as 13.5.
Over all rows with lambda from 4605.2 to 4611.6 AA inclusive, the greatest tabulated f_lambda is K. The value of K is 15.5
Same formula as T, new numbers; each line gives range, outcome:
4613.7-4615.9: 14.36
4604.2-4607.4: 14.99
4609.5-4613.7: 14.92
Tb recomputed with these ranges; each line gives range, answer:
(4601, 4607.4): 12.68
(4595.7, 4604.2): 12.61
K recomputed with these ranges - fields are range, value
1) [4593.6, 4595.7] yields 13.59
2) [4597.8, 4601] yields 14.32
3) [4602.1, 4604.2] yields 13.89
